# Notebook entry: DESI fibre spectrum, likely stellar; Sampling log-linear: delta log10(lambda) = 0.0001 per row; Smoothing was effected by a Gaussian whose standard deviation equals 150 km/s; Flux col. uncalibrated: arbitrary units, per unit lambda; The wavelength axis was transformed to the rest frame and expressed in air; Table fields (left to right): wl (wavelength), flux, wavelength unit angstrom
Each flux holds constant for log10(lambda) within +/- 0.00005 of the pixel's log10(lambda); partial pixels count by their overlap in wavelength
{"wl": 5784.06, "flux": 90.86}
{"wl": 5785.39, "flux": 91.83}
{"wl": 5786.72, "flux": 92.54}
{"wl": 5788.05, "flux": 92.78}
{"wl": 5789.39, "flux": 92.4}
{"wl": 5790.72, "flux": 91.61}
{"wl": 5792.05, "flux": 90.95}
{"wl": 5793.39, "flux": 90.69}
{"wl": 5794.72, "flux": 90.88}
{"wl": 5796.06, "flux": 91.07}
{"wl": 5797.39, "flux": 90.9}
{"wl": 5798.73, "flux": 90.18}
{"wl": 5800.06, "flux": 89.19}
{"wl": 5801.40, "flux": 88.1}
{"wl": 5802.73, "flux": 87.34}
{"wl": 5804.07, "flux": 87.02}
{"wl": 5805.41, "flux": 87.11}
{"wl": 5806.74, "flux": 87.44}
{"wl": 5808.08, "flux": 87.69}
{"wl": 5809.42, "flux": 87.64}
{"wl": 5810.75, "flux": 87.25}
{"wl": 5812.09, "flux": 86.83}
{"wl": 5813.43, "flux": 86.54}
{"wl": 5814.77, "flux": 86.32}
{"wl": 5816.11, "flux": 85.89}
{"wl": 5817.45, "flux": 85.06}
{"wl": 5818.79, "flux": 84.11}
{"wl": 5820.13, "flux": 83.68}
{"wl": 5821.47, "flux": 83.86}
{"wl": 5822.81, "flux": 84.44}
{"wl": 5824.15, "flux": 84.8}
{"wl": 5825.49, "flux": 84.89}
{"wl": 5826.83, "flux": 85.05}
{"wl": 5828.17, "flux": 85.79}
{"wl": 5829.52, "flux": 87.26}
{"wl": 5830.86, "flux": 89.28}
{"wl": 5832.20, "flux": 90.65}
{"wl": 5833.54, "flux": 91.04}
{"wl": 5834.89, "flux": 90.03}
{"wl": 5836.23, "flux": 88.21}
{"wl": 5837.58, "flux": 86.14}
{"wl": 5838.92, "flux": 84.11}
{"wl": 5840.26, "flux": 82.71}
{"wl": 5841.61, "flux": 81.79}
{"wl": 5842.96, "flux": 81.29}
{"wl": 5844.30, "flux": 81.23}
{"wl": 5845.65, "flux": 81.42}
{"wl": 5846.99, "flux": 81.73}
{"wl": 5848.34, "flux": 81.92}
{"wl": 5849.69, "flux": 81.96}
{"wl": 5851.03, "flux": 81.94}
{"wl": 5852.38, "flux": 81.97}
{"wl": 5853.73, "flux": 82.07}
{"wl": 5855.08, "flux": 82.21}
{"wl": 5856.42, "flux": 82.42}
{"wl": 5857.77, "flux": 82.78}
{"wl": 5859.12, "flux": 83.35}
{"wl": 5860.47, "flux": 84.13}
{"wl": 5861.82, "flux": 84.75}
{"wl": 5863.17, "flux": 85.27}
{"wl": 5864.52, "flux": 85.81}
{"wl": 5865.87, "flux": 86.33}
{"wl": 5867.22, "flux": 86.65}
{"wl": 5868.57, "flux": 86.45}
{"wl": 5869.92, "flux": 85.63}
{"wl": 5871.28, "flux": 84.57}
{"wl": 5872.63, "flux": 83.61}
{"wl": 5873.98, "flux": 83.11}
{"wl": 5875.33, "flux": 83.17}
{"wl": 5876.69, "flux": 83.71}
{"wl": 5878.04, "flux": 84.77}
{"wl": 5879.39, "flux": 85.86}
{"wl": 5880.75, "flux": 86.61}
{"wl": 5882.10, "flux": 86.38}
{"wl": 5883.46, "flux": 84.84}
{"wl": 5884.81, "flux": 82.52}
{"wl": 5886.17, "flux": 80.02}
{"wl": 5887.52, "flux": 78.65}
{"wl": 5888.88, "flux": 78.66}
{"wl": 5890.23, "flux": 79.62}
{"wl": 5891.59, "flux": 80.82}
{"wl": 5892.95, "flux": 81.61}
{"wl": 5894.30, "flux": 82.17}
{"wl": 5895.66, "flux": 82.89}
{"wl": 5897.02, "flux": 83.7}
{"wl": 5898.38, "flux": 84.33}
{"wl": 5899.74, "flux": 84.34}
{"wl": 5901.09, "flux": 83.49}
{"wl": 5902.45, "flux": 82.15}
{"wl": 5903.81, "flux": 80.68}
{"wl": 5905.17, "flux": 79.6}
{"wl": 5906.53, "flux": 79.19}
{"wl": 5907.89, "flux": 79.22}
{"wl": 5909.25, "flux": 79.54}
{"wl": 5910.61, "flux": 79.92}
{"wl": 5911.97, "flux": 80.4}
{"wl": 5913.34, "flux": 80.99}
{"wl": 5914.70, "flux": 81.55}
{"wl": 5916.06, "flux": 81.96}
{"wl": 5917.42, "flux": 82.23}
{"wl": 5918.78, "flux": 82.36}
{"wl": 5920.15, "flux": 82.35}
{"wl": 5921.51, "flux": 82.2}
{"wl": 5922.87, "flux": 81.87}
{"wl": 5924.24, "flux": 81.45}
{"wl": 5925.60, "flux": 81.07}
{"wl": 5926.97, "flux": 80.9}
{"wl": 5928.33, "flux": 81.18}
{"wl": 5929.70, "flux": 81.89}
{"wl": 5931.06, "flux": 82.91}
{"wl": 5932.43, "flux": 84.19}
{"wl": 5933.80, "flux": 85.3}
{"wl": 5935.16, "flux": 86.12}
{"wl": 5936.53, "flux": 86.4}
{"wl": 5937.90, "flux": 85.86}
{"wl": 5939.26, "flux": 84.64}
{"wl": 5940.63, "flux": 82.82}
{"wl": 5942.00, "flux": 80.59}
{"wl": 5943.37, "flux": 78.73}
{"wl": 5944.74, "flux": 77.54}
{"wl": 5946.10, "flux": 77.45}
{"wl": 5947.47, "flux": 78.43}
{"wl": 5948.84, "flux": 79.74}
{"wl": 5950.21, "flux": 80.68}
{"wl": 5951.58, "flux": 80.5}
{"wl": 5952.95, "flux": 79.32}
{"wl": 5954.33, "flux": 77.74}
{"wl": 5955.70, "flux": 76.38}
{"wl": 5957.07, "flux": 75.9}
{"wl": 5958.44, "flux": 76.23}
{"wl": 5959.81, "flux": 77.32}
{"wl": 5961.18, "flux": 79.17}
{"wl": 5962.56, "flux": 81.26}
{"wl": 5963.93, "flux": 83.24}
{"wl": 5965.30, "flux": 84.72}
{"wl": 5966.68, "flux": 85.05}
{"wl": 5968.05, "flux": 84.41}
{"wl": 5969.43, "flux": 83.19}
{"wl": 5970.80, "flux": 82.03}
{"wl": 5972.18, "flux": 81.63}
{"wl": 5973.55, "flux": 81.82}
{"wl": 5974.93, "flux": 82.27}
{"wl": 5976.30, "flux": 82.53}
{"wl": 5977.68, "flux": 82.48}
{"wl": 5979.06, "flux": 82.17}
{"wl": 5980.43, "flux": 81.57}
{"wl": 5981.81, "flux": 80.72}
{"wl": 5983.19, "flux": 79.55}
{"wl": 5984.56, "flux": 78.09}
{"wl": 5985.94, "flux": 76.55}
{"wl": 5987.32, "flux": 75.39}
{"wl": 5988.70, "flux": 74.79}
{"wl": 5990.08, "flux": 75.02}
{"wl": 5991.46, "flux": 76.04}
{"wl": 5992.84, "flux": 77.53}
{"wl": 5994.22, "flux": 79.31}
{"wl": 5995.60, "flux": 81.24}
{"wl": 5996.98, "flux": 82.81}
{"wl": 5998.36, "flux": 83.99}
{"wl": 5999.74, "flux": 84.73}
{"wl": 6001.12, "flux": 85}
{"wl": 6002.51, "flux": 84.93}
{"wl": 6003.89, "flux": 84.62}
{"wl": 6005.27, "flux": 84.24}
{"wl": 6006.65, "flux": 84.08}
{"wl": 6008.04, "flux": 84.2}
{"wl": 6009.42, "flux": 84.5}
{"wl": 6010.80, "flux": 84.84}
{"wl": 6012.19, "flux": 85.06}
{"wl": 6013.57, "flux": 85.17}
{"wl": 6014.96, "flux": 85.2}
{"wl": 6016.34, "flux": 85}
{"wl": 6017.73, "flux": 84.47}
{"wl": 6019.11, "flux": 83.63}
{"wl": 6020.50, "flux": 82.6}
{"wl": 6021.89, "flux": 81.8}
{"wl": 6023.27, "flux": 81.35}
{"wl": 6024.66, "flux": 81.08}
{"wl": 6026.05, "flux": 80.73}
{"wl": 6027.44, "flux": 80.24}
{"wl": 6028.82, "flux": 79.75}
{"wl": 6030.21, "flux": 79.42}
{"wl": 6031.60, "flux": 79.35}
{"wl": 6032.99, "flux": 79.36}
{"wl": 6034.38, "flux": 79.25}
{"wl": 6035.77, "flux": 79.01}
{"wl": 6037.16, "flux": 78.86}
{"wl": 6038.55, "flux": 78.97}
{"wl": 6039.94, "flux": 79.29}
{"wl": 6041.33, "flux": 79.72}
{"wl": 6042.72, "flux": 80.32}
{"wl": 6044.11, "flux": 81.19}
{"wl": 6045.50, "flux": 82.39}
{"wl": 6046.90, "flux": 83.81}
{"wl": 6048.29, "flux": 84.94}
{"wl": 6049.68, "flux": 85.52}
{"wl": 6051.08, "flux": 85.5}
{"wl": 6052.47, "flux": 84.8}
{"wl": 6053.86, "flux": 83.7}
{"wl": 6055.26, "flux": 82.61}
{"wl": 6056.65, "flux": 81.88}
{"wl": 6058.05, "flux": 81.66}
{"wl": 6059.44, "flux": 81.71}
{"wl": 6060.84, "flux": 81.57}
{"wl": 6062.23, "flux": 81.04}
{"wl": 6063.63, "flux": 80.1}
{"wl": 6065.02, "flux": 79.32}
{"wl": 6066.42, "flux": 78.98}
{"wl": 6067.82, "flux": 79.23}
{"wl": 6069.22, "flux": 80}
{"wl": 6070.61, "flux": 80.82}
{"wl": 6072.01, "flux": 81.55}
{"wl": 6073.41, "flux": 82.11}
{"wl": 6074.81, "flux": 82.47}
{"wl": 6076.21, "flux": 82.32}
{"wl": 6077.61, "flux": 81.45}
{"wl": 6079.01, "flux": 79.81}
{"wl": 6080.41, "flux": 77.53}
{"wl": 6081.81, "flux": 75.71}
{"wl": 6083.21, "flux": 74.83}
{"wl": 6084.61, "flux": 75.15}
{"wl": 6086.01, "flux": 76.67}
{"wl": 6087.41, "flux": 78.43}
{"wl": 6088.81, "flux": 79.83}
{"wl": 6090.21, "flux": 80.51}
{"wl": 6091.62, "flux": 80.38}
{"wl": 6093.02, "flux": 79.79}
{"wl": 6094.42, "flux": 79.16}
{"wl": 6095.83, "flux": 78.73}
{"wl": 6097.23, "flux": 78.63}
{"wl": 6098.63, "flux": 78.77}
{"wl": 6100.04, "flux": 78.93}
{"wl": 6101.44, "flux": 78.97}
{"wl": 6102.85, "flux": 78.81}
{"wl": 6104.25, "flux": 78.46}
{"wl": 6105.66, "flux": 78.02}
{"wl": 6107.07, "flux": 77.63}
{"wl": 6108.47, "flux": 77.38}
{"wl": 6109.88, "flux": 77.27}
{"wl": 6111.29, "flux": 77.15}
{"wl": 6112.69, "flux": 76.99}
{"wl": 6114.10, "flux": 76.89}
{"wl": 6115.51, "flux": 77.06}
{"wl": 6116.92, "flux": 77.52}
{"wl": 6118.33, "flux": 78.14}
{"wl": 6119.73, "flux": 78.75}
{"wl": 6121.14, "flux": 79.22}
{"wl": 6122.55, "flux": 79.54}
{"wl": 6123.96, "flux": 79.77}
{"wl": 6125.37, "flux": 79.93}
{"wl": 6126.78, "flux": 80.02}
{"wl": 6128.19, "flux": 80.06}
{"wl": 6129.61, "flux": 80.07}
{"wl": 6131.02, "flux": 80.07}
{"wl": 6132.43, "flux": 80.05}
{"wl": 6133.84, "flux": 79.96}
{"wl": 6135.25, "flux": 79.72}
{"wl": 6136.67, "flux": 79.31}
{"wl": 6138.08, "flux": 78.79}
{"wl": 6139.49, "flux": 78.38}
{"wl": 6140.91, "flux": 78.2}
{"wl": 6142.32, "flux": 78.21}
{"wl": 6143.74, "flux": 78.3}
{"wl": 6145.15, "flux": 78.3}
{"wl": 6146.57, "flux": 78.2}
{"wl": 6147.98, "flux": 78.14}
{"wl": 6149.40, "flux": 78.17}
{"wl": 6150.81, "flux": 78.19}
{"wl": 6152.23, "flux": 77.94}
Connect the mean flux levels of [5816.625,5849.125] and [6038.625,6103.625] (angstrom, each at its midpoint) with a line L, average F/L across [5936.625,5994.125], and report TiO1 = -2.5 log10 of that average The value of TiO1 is 0.03 mag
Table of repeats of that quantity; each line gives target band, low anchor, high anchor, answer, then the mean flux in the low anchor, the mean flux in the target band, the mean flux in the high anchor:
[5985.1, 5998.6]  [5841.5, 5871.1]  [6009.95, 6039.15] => 0.05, 83.4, 78.1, 81.7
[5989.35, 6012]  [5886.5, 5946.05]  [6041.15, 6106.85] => -0.02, 81.8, 82.4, 80.4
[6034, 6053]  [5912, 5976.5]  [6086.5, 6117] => -0.03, 81.4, 81.7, 78.4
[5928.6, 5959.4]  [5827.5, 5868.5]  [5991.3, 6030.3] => 0.04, 84.6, 80.8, 82.8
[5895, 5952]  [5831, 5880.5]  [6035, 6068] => 0.02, 84.4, 81.8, 81.5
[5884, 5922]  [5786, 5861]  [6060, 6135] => 0.04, 86.3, 81.3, 79.1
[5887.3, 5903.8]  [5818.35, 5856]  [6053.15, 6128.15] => 0.02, 84.5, 81.9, 79.3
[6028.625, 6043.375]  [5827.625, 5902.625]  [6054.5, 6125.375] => 0.01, 83.9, 79.4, 79.2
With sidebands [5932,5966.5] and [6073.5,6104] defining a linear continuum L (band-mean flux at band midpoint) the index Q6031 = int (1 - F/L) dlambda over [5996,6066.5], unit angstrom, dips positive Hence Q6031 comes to -2.3 angstrom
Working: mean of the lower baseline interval 80.8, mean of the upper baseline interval 79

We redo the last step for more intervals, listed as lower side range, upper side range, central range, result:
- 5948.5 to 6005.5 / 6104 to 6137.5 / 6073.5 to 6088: 0.1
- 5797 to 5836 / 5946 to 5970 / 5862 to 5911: 0.4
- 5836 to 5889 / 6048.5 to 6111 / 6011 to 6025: -0.5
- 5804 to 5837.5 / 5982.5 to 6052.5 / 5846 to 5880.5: 0.7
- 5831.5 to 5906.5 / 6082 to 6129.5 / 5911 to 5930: 0.2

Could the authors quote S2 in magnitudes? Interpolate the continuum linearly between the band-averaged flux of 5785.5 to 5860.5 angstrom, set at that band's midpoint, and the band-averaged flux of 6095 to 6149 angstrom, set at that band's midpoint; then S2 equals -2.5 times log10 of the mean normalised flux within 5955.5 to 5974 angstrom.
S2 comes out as 0.02 mag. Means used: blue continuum 86.3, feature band 81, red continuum 78.6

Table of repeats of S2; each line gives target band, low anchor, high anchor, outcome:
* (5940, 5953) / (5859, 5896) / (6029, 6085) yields 0.039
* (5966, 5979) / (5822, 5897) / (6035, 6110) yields -0.011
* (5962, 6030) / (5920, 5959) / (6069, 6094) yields -0.021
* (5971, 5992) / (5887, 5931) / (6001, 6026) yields 0.049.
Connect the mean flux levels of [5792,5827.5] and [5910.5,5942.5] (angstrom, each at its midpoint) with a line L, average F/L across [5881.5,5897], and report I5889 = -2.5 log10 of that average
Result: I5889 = 0.03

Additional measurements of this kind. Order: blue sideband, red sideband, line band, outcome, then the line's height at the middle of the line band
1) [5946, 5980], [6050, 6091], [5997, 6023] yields -0.05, 80.6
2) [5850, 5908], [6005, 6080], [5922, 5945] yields 0.00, 82.7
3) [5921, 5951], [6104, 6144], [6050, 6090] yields -0.01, 79.6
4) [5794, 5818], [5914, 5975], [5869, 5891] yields 0.02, 84.5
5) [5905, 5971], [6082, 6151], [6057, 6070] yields -0.02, 79.3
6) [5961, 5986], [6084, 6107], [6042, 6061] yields -0.04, 79.8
